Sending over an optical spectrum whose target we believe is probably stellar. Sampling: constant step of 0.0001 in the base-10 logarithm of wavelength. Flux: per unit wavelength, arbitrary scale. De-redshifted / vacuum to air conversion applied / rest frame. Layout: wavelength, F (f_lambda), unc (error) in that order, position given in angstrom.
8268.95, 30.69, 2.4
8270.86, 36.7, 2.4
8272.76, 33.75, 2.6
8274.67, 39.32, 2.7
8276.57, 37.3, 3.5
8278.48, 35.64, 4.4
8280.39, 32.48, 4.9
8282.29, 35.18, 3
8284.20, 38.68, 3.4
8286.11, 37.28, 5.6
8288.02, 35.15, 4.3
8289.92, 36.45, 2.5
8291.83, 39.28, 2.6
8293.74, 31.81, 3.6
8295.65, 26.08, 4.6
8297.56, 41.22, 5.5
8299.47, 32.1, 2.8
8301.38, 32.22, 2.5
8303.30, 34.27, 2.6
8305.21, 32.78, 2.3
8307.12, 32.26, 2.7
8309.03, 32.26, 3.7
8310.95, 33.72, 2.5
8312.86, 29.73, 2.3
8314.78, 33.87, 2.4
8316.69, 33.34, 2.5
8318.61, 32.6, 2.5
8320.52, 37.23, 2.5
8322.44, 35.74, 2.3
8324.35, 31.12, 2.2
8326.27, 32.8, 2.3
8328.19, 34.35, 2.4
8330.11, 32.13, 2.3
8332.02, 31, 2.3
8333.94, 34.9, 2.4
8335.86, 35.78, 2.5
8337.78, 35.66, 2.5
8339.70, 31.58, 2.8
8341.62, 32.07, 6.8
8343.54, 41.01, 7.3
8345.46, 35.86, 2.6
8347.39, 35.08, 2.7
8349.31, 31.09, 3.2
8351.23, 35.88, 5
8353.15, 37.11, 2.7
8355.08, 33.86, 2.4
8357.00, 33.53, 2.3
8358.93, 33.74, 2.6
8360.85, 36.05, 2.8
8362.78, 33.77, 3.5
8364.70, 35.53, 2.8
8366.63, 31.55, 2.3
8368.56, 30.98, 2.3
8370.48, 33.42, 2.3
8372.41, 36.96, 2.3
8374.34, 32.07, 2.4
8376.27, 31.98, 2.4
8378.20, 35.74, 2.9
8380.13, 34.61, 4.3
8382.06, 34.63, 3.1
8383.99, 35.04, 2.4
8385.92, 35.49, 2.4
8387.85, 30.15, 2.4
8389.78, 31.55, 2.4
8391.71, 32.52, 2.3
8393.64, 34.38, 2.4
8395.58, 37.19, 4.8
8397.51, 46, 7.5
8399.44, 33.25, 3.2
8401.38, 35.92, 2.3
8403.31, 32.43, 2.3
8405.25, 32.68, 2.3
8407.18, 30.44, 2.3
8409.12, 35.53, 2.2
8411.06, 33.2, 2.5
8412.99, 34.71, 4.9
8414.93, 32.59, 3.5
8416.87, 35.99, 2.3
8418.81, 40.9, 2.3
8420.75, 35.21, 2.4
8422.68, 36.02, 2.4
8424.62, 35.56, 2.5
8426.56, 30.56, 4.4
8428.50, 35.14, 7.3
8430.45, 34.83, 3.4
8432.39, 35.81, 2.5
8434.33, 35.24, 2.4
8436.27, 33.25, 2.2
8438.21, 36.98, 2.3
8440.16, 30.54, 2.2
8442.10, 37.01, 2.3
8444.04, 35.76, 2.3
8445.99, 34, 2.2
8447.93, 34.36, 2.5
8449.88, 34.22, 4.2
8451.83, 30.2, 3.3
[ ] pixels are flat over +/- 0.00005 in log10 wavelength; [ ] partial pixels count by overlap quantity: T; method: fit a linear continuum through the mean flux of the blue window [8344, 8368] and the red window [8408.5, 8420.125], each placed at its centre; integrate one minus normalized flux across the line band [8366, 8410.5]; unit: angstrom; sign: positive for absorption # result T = 1.2 angstrom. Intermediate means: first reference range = 34.5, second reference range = 35.5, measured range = 34.1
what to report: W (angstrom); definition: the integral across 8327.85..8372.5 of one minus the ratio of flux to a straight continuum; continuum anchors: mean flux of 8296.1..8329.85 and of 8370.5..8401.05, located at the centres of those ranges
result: -0.1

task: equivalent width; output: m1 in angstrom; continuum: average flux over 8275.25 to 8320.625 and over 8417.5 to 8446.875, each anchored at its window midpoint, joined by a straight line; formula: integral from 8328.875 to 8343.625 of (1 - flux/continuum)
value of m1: 0.28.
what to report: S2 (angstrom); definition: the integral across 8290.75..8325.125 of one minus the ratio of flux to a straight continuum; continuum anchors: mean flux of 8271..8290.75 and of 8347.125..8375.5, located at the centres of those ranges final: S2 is 1.9 angstrom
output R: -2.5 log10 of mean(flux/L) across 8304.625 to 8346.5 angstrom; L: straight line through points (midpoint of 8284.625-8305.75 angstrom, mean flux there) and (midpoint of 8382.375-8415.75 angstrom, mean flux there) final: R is 0.02 mag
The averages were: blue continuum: 34.6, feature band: 33.7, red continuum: 34.3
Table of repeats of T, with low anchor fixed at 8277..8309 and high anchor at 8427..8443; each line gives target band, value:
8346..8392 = 1.0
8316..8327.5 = 0.2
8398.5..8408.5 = 0.5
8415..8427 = -0.4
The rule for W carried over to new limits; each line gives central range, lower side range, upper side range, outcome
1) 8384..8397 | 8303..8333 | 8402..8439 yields 0.0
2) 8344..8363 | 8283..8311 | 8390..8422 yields 0.0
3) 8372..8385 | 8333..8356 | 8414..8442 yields 0.2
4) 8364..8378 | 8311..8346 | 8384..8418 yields 0.4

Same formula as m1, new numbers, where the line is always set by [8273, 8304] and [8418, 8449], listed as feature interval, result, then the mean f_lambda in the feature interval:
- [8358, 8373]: 0.5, 33.9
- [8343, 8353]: -0.1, 35.7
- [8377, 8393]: 0.6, 33.7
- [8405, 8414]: 0.4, 33.4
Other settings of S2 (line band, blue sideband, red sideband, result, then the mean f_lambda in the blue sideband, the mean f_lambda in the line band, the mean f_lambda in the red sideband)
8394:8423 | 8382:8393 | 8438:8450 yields -1.5 angstrom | 33.2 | 35.4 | 34.6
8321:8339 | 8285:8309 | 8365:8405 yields 0.2 angstrom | 34.2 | 33.8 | 34.3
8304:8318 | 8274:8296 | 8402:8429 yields 1.1 angstrom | 35.6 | 32.6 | 34.4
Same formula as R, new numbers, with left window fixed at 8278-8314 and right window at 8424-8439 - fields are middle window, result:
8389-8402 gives -0.043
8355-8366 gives -0.001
